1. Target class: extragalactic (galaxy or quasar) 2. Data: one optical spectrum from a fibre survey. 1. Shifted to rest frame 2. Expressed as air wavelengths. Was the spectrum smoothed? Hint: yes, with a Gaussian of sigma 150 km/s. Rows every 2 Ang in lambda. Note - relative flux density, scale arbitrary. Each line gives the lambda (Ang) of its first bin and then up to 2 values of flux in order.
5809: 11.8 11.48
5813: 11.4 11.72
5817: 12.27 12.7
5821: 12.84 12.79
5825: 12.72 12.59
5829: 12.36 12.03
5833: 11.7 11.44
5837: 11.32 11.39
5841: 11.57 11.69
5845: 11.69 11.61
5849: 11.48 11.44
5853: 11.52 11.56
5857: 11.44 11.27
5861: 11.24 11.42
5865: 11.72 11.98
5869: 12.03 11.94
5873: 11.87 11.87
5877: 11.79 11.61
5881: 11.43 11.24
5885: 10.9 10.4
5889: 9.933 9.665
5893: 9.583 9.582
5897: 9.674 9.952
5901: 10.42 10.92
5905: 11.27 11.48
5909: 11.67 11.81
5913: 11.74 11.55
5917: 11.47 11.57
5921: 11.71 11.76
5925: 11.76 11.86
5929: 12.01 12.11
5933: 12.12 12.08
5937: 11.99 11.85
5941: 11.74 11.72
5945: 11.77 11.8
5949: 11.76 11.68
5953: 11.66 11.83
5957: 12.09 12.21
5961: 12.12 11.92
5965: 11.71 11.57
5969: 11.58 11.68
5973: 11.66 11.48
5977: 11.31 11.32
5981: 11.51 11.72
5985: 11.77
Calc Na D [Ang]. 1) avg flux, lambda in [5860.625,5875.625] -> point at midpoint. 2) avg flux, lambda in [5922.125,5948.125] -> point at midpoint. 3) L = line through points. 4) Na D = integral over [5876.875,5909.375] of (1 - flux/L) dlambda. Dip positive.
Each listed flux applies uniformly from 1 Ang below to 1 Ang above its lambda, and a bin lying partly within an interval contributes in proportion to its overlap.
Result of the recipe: 3.3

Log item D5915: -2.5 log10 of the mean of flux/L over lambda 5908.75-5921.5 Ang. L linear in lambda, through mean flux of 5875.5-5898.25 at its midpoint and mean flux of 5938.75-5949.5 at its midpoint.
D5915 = -0.05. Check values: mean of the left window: 10.6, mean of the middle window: 11.6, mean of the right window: 11.8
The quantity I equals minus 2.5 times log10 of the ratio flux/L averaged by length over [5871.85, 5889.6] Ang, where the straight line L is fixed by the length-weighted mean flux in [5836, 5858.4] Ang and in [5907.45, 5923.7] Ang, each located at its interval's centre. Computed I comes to 0.03 mag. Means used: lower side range 11.5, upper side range 11.7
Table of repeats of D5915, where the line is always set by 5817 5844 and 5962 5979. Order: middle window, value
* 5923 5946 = -0.02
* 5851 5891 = 0.05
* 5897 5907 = 0.12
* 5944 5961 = -0.02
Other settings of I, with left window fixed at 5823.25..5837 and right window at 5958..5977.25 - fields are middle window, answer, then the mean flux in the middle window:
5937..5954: 0.004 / 11.8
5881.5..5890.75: 0.133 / 10.6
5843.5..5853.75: 0.047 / 11.6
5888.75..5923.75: 0.097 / 10.9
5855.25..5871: 0.038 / 11.6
